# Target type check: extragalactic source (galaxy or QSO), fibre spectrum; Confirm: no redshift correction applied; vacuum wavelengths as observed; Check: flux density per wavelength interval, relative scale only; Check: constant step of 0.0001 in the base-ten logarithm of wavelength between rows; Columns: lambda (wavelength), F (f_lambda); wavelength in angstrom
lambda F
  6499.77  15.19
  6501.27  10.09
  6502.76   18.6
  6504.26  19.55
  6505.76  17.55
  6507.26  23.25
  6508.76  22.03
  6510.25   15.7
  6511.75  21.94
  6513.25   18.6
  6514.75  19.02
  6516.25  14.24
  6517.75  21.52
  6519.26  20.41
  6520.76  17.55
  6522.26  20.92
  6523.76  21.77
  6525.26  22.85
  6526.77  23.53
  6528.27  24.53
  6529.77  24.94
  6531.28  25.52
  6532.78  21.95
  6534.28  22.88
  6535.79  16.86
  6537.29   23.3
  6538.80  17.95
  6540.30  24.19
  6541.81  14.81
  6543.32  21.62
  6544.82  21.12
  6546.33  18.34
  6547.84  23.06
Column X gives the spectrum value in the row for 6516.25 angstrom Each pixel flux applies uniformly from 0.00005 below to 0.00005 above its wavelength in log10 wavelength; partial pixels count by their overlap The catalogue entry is 14.24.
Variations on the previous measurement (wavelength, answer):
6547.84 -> 23.06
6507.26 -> 23.25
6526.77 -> 23.53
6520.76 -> 17.55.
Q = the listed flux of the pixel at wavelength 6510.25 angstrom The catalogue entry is 15.7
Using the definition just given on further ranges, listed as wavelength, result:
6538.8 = 17.95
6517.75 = 21.52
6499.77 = 15.19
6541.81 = 14.81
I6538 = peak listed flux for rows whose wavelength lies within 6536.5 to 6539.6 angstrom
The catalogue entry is 23.3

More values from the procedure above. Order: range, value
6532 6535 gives 22.88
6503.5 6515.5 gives 23.25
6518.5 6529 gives 24.53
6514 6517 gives 19.02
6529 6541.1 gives 25.52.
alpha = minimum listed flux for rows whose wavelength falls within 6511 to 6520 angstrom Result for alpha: 14.24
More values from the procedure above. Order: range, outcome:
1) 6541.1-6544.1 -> 14.81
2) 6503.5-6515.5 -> 15.7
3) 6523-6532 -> 21.77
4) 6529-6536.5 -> 16.86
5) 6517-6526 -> 17.55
